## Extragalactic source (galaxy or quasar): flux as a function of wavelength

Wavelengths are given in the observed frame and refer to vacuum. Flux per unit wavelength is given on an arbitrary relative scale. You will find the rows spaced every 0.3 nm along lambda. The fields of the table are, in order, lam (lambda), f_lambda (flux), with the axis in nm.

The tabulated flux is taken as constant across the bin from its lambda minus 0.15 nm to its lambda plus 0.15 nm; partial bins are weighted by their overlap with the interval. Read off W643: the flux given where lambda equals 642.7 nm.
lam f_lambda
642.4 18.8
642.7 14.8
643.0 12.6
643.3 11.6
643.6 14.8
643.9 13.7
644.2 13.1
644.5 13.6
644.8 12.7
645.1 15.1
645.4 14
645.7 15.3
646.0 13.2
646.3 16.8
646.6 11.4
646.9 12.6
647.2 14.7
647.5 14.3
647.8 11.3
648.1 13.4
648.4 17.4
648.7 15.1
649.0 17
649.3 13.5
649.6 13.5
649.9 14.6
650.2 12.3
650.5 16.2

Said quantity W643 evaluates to 14.8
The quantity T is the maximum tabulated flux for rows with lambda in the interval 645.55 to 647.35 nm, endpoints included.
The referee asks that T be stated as 16.8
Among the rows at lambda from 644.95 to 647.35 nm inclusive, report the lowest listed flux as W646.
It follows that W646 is 11.4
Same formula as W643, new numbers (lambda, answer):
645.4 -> 14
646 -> 13.2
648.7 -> 15.1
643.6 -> 14.8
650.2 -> 12.3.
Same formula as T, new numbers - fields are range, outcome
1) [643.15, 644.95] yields 14.8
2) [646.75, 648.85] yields 17.4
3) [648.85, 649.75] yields 17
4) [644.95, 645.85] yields 15.3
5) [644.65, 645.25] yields 15.1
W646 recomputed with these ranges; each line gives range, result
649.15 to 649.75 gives 13.5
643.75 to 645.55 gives 12.7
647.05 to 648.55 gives 11.3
